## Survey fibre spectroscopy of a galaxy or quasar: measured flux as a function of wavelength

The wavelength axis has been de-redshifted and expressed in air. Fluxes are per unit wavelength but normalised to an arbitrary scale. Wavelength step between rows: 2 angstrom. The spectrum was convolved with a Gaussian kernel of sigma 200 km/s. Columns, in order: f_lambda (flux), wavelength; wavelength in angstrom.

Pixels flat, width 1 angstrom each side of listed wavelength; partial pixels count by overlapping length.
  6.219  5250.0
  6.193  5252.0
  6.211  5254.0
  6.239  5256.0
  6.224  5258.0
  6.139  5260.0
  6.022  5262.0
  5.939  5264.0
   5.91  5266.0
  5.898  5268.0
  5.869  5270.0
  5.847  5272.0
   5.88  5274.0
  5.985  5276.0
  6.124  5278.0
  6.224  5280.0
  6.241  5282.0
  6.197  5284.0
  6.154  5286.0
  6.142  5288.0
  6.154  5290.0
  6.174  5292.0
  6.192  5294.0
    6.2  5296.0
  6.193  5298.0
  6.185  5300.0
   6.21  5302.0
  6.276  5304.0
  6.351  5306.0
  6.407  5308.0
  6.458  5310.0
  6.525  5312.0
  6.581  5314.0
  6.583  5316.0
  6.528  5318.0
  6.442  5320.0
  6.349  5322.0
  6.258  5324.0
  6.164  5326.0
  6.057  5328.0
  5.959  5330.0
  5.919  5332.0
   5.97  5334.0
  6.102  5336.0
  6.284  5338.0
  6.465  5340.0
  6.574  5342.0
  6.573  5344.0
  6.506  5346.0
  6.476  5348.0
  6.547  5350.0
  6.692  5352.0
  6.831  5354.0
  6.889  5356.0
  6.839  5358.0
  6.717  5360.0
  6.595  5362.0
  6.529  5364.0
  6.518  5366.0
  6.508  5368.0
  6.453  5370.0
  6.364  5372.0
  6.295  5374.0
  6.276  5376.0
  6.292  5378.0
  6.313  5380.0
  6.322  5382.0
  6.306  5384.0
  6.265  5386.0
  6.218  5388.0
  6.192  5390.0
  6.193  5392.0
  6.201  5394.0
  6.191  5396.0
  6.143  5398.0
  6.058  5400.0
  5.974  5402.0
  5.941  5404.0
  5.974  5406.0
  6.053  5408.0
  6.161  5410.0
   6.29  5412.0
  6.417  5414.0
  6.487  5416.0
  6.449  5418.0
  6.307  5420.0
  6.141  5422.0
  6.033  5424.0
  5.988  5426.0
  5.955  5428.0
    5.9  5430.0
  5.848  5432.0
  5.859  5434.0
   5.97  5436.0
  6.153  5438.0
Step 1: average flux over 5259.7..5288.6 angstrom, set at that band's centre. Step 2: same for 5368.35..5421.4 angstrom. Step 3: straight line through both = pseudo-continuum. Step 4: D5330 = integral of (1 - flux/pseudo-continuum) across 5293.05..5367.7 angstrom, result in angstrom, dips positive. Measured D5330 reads -3.4 angstrom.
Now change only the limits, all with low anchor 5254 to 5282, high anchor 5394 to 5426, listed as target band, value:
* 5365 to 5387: -0.8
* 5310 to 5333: -0.9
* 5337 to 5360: -1.9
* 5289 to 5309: -0.6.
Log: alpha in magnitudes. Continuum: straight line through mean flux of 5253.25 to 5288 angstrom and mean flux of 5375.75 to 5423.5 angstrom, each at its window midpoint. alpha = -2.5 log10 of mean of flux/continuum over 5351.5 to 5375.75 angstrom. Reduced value -0.071 mag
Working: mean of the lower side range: 6.07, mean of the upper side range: 6.21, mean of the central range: 6.59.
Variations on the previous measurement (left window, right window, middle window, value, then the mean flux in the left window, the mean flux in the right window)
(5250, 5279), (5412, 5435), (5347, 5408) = -0.05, 6.04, 6.13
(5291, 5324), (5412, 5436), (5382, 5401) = 0.00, 6.35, 6.13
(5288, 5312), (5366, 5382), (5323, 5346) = 0.01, 6.26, 6.37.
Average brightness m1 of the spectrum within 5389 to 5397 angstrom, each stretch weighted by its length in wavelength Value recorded 6.19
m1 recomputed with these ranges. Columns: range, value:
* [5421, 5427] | 6.05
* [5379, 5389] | 6.28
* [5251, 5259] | 6.22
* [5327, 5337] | 6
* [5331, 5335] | 5.94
